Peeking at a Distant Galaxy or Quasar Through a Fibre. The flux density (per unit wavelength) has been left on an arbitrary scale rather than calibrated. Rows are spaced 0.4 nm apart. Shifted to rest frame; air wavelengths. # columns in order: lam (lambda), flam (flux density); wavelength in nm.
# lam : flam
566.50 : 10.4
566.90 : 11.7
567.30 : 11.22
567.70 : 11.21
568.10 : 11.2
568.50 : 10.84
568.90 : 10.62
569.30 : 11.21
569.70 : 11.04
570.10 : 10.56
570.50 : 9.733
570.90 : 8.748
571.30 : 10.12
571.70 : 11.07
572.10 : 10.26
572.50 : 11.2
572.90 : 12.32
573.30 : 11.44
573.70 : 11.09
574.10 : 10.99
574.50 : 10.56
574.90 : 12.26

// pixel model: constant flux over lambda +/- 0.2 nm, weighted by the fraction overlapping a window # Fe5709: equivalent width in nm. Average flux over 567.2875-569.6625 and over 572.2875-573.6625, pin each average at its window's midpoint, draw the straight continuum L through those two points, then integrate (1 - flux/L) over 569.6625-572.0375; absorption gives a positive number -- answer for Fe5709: 0.244 nm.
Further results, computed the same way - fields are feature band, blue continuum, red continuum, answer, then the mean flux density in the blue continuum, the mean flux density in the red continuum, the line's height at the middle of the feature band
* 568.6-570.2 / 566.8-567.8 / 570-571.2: -0.10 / 11.4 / 9.64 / 10.3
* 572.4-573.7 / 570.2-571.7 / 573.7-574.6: -0.14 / 9.81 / 10.9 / 10.5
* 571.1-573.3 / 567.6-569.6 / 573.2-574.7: -0.01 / 11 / 11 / 11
